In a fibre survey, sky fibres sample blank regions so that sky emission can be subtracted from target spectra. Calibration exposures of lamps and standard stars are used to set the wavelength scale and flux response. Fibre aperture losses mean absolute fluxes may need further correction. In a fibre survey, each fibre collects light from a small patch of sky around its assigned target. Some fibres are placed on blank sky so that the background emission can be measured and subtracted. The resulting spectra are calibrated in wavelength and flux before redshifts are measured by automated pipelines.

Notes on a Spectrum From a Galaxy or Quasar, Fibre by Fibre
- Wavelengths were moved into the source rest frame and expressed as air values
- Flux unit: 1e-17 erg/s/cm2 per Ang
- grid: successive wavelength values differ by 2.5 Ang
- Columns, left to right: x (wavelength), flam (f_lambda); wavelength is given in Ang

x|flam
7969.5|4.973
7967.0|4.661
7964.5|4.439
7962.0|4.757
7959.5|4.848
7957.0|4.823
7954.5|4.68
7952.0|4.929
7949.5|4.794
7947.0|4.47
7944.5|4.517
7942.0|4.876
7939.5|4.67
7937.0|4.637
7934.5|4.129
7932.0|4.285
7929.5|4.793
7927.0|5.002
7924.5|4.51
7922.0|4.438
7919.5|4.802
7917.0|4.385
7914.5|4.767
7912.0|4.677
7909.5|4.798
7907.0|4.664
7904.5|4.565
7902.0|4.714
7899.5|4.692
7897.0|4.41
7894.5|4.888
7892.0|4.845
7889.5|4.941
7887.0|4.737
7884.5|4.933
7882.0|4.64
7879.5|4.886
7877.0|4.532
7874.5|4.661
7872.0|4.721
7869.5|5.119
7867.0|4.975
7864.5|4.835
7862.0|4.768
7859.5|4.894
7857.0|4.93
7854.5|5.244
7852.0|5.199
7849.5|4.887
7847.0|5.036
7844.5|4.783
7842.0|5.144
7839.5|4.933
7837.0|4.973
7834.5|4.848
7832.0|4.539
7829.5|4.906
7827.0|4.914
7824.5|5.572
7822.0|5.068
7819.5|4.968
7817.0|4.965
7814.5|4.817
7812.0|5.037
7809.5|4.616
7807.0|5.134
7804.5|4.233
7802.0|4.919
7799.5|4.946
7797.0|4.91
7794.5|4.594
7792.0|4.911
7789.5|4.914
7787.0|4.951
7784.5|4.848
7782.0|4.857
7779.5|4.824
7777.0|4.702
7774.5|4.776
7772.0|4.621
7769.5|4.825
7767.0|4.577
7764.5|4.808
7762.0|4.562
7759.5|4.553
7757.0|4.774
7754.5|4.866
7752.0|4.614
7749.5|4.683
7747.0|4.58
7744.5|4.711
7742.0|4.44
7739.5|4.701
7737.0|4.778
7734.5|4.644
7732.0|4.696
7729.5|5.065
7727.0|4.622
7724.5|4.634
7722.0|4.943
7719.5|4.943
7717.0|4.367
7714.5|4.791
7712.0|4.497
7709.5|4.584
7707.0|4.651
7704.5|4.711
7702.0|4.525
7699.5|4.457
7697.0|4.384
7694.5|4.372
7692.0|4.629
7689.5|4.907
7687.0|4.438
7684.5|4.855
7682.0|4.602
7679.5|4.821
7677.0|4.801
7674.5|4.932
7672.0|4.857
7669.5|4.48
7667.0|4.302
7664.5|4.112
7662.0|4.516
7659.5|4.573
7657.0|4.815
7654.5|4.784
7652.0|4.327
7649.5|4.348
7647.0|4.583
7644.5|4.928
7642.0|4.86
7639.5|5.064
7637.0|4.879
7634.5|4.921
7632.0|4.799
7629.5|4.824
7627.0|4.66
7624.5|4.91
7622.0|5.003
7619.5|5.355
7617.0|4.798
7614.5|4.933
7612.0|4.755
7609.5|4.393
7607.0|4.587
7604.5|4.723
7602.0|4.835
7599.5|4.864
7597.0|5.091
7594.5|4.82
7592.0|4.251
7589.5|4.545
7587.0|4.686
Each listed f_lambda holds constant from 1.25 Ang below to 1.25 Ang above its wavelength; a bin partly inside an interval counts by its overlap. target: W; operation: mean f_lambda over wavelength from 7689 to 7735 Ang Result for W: 4.65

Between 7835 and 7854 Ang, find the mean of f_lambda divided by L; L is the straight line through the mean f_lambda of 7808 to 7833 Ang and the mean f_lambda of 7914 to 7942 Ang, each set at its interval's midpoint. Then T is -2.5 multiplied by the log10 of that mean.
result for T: -0.03 mag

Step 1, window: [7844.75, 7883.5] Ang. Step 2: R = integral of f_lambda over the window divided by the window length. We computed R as 4.89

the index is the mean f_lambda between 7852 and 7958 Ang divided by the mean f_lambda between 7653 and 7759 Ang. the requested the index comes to 1.02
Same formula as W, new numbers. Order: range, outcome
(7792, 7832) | 4.9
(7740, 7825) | 4.79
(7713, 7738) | 4.75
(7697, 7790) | 4.7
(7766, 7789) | 4.78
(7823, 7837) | 4.96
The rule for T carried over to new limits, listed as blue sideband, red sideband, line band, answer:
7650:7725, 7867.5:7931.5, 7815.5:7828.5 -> -0.09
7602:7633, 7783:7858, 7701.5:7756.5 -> 0.04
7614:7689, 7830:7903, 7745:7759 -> 0.02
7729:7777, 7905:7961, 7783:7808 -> -0.03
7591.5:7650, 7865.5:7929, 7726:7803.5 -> 0.00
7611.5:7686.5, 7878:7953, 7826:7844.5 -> -0.04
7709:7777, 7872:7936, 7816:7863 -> -0.07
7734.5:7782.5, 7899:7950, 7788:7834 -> -0.05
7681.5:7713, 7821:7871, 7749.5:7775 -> 0.01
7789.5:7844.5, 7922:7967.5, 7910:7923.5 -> 0.02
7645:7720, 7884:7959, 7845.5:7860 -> -0.09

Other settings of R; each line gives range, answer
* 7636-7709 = 4.64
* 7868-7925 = 4.71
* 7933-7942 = 4.53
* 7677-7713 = 4.61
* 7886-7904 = 4.74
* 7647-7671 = 4.48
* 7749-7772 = 4.69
